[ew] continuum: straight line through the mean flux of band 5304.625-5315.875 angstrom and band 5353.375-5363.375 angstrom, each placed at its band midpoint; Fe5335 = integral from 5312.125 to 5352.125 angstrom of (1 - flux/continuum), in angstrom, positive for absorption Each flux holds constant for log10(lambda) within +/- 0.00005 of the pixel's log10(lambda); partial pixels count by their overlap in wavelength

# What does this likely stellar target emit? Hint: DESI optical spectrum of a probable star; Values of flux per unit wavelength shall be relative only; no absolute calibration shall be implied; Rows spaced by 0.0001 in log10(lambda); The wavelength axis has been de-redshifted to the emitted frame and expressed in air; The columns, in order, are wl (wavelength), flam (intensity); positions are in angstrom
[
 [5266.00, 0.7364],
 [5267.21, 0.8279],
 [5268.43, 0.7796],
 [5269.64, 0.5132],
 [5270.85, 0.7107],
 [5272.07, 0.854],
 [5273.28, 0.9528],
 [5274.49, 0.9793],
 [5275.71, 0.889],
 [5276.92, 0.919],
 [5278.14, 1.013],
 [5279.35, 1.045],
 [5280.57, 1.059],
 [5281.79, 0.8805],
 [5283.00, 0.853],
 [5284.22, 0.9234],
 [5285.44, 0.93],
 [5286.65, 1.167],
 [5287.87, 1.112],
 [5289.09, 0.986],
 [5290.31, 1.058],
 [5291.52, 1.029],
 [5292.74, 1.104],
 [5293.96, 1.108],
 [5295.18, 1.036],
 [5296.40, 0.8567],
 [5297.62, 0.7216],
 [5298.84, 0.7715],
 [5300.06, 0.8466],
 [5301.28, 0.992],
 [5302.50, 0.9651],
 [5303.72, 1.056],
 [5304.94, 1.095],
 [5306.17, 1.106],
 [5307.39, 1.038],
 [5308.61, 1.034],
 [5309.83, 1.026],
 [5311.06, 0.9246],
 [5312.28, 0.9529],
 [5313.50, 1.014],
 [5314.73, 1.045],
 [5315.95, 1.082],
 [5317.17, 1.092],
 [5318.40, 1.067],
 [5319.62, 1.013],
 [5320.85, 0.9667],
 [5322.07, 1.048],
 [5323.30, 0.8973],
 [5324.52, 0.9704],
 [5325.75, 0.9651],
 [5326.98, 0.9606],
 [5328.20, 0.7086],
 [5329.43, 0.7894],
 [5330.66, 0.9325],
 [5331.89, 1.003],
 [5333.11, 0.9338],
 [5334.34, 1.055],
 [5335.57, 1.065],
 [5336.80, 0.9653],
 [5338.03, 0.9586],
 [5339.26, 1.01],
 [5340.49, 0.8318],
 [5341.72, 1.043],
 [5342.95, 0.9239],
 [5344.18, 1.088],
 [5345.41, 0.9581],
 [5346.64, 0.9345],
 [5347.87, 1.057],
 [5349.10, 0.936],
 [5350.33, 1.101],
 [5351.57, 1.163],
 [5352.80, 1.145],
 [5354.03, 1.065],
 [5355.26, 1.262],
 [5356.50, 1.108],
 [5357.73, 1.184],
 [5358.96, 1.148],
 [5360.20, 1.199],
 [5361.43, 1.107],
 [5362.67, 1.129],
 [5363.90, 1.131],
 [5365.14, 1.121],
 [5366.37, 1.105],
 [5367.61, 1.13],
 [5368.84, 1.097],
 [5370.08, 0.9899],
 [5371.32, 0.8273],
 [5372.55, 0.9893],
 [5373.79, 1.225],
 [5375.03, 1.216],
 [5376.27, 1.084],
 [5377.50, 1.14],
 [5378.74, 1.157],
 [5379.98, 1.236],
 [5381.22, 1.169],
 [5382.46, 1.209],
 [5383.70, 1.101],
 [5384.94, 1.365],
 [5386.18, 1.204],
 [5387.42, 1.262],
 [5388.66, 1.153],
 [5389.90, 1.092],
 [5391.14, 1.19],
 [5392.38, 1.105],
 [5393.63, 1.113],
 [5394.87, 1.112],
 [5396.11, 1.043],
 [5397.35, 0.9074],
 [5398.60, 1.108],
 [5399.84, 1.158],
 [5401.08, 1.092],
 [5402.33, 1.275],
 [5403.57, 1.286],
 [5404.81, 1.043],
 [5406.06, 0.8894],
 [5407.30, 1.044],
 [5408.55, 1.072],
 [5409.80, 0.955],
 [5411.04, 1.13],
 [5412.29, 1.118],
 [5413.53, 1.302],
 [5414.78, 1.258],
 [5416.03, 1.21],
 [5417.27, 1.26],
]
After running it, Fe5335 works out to 3.6 angstrom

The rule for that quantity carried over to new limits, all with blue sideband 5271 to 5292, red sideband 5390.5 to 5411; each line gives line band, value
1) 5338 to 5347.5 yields 0.6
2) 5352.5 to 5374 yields -1.1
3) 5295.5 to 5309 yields 0.5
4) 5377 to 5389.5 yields -1.5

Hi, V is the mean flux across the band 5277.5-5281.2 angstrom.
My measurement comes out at 1.04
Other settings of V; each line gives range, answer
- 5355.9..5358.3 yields 1.15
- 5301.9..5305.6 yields 1.04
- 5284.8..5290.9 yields 1.05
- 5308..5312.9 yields 0.985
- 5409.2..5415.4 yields 1.15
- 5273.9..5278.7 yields 0.948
